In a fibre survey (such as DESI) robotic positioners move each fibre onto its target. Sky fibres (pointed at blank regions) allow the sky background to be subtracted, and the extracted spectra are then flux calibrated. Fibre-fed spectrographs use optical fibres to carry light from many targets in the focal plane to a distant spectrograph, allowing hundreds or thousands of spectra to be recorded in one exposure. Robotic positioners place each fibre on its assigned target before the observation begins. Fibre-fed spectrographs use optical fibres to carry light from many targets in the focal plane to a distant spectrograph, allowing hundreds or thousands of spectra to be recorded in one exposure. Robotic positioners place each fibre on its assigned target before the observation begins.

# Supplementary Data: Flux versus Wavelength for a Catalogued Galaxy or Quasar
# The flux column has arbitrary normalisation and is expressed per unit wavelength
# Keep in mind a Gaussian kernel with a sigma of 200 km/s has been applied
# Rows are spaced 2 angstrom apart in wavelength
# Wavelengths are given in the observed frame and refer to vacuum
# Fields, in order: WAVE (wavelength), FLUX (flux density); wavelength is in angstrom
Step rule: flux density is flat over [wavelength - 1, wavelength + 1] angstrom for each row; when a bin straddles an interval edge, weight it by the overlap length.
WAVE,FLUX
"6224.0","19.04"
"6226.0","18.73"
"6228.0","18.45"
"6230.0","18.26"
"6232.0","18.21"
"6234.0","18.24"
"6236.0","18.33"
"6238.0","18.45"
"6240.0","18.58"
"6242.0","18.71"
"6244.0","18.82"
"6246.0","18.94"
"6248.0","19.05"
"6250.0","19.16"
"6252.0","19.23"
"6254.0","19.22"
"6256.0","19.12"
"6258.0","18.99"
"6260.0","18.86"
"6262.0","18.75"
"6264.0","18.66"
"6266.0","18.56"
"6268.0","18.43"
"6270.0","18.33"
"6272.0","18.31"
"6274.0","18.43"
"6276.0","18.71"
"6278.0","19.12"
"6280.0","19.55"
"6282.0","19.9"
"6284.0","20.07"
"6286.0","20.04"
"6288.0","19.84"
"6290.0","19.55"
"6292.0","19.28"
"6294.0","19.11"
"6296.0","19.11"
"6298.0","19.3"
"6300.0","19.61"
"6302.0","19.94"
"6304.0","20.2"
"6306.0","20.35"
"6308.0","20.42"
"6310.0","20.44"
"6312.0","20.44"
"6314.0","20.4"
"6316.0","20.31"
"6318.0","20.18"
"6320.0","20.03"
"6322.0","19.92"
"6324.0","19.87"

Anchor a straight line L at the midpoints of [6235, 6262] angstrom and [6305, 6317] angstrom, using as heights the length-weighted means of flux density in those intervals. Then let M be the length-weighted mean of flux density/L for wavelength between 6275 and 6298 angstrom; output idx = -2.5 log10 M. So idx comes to 0.018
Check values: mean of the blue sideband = 18.9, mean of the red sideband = 20.4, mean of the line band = 19.5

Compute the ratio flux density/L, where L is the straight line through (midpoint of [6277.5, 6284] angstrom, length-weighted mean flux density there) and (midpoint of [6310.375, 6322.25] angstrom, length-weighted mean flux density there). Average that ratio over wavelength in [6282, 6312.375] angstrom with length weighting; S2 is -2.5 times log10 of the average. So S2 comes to 0.00 mag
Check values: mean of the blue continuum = 19.6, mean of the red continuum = 20.2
